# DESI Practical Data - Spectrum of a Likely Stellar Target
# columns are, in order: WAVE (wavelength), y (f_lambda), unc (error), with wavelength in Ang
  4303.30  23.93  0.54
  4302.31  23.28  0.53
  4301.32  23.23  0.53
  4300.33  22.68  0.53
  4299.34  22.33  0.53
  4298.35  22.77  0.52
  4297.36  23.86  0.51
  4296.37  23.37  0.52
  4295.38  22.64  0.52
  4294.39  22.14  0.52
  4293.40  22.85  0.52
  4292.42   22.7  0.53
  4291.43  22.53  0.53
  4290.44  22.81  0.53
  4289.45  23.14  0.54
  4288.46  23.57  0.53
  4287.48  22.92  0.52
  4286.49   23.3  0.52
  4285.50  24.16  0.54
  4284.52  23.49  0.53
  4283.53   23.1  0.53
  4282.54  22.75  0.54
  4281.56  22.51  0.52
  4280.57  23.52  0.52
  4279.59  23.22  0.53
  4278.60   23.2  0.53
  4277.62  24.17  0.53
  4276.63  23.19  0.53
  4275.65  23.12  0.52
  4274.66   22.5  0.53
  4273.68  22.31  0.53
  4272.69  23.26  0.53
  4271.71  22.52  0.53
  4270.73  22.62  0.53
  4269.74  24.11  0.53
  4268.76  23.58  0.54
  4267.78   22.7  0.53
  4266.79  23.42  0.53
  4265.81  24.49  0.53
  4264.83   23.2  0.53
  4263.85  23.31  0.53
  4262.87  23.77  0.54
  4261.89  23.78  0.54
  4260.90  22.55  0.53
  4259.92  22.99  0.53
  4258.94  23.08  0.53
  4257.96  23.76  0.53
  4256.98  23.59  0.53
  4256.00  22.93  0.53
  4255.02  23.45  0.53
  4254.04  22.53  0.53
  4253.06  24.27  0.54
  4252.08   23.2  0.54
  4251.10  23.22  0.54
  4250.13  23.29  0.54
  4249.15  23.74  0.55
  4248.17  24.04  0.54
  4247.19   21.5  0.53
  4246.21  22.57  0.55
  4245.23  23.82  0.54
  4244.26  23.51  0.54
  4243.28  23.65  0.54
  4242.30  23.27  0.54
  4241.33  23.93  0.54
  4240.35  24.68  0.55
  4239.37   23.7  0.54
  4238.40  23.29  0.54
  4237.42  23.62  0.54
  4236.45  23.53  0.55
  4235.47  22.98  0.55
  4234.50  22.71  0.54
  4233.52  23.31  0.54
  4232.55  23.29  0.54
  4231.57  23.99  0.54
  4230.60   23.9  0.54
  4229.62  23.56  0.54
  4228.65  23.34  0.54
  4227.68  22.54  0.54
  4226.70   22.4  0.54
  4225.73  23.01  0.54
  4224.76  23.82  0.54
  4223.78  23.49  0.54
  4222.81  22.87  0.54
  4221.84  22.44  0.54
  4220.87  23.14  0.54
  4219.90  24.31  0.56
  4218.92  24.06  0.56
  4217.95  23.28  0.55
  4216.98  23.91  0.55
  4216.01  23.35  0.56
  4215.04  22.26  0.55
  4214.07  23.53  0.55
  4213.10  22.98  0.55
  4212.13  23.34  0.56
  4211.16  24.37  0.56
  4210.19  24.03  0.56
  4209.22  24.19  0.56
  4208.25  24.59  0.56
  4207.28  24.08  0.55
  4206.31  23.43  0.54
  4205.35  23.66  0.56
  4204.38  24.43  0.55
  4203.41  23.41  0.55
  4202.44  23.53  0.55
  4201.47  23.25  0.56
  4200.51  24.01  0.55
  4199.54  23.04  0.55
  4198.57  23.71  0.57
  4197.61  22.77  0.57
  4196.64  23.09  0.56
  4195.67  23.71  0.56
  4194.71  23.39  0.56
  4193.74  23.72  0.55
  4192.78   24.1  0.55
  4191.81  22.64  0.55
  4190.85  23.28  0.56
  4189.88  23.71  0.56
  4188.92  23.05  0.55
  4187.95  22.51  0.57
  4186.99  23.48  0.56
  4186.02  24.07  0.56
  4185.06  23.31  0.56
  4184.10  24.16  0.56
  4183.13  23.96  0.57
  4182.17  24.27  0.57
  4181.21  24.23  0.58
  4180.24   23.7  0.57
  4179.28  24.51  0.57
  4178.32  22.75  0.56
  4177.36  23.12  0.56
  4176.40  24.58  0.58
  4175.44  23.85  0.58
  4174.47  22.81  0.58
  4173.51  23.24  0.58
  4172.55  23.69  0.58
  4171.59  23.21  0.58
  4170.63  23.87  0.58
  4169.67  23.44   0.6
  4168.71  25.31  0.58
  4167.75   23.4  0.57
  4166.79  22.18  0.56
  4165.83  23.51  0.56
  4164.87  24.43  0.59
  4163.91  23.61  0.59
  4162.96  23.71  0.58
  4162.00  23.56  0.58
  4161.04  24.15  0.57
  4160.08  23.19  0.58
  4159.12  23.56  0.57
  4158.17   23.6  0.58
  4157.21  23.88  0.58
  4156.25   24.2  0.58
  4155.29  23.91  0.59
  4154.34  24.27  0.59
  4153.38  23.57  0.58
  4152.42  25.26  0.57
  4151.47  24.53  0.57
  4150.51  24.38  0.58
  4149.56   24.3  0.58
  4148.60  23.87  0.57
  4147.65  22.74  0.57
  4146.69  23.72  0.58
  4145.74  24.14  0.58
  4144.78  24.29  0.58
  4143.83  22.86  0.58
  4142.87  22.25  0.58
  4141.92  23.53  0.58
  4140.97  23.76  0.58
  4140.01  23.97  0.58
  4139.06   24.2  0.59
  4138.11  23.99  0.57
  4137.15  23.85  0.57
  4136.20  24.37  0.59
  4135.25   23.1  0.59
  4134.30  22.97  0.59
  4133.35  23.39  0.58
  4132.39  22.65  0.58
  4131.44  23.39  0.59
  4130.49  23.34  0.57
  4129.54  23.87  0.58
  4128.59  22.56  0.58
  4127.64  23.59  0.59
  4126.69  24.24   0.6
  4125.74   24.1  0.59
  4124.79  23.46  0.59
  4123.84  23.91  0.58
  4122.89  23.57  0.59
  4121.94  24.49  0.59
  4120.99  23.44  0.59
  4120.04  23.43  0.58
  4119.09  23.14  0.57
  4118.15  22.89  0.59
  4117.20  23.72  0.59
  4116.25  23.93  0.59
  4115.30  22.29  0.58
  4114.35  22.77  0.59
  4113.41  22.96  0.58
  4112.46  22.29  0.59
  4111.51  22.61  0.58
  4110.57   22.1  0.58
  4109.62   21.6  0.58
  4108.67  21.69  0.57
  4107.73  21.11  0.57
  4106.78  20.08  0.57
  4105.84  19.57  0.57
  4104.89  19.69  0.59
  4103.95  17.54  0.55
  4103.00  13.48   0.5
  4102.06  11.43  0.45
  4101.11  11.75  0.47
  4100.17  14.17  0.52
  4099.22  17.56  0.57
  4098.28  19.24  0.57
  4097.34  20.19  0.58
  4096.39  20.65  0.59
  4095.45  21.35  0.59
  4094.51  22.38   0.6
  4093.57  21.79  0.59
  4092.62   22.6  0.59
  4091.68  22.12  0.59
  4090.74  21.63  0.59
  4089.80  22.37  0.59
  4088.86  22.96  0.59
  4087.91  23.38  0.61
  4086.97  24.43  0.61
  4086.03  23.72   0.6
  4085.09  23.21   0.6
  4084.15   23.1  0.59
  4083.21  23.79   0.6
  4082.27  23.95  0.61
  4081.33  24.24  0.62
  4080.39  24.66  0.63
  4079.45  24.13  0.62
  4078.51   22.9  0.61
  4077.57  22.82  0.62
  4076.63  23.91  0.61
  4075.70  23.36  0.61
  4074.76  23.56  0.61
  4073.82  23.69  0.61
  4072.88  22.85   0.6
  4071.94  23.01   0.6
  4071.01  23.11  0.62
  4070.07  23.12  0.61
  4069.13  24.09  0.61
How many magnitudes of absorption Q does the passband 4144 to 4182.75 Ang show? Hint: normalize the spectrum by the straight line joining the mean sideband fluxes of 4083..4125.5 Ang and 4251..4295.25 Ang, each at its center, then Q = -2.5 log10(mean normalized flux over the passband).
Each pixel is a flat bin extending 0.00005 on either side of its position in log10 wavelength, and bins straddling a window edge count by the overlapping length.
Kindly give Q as -0.09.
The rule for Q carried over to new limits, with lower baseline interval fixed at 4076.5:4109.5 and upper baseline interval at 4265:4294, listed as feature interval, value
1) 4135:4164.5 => -0.11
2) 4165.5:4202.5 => -0.07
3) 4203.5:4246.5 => -0.05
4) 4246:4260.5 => -0.02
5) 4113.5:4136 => -0.10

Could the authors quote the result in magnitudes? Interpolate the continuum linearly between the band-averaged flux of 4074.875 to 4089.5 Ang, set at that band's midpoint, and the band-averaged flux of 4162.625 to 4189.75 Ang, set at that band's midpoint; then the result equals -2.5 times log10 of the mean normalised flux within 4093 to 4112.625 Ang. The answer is 0.230 mag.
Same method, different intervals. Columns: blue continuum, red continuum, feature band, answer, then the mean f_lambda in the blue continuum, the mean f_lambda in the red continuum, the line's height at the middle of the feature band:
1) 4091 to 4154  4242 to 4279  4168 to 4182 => -0.055 mag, 22.2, 23.3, 22.6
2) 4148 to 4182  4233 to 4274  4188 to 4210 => 0.003 mag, 23.8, 23.3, 23.6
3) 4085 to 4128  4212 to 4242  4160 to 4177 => -0.059 mag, 21.4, 23.4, 22.4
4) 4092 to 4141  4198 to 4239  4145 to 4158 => -0.080 mag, 21.7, 23.5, 22.3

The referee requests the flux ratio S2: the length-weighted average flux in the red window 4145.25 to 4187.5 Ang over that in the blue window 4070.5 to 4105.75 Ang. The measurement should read 1.11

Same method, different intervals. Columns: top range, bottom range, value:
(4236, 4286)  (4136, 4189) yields 0.98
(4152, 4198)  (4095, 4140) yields 1.09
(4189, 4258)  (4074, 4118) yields 1.09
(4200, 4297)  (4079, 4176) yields 1.03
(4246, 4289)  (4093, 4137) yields 1.08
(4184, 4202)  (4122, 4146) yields 0.99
